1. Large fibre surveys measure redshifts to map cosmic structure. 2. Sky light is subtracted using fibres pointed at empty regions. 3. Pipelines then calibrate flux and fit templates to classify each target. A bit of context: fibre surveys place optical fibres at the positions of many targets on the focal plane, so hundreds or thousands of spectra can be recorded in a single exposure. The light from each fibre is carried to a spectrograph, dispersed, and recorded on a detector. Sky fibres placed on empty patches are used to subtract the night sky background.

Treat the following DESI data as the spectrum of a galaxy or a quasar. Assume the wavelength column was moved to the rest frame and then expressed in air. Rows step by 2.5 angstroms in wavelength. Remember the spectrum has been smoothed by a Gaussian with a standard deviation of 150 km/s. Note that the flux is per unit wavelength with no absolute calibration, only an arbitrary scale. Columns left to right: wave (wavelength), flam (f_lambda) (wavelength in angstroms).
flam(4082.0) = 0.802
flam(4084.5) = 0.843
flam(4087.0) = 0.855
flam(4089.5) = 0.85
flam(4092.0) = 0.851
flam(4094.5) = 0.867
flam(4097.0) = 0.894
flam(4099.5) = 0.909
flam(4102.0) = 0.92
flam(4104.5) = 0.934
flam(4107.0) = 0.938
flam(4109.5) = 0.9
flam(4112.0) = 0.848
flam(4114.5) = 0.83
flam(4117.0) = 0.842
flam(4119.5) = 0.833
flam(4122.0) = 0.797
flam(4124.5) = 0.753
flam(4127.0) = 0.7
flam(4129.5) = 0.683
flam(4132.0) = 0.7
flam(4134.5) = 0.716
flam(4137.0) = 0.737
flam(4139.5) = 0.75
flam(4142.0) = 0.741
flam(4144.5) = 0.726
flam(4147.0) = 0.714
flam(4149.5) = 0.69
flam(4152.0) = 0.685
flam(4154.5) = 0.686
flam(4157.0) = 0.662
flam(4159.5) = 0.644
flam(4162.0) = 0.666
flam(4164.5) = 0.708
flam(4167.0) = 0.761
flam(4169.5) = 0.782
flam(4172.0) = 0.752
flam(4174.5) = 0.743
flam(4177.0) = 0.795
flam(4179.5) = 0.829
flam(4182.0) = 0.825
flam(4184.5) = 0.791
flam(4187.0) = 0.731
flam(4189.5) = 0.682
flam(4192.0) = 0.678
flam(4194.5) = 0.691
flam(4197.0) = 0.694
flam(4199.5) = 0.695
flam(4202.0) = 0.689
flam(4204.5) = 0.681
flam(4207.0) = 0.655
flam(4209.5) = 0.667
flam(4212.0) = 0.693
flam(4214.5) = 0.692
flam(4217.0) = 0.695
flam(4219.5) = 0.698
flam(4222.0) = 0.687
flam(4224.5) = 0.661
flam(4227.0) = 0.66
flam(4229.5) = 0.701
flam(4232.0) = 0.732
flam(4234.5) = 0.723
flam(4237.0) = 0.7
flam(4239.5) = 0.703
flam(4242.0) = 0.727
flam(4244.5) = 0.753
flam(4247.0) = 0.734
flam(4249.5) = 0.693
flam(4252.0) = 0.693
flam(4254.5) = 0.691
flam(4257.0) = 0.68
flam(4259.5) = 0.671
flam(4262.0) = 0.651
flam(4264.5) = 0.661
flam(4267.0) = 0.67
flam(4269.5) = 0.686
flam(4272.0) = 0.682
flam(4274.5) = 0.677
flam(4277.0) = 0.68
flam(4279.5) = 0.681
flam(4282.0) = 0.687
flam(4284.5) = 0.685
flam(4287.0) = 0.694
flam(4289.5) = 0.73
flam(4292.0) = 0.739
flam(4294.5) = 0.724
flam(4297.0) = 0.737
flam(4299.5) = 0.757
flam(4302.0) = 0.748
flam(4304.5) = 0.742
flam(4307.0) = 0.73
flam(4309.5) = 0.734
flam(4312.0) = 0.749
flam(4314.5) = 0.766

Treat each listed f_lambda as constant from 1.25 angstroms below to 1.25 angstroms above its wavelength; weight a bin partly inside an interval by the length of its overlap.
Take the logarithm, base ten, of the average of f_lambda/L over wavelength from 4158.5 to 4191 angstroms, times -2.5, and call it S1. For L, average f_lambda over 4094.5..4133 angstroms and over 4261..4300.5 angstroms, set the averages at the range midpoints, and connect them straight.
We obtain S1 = 0.05 mag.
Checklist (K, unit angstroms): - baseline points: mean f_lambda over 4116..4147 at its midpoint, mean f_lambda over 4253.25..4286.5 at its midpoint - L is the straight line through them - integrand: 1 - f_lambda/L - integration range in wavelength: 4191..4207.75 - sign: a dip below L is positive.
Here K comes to 0.7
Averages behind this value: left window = 0.746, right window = 0.677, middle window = 0.684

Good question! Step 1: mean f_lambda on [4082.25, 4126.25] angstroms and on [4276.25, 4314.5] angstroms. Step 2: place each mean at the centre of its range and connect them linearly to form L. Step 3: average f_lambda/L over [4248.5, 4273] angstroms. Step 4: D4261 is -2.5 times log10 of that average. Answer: 0.11 mag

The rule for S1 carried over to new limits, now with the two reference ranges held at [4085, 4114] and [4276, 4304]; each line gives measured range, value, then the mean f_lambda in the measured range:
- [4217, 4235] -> 0.12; 0.693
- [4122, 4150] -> 0.18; 0.723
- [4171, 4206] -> 0.10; 0.733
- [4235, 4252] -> 0.06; 0.717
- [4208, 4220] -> 0.14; 0.688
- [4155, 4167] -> 0.22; 0.68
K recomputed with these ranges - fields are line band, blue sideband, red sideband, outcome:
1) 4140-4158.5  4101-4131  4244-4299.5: 2.3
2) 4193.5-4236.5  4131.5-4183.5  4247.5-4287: 0.9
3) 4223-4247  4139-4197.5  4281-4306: 0.6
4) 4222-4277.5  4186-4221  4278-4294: 0.4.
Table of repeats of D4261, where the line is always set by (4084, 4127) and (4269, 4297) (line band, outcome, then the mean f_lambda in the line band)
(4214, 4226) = 0.11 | 0.686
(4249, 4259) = 0.06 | 0.688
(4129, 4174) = 0.15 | 0.712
